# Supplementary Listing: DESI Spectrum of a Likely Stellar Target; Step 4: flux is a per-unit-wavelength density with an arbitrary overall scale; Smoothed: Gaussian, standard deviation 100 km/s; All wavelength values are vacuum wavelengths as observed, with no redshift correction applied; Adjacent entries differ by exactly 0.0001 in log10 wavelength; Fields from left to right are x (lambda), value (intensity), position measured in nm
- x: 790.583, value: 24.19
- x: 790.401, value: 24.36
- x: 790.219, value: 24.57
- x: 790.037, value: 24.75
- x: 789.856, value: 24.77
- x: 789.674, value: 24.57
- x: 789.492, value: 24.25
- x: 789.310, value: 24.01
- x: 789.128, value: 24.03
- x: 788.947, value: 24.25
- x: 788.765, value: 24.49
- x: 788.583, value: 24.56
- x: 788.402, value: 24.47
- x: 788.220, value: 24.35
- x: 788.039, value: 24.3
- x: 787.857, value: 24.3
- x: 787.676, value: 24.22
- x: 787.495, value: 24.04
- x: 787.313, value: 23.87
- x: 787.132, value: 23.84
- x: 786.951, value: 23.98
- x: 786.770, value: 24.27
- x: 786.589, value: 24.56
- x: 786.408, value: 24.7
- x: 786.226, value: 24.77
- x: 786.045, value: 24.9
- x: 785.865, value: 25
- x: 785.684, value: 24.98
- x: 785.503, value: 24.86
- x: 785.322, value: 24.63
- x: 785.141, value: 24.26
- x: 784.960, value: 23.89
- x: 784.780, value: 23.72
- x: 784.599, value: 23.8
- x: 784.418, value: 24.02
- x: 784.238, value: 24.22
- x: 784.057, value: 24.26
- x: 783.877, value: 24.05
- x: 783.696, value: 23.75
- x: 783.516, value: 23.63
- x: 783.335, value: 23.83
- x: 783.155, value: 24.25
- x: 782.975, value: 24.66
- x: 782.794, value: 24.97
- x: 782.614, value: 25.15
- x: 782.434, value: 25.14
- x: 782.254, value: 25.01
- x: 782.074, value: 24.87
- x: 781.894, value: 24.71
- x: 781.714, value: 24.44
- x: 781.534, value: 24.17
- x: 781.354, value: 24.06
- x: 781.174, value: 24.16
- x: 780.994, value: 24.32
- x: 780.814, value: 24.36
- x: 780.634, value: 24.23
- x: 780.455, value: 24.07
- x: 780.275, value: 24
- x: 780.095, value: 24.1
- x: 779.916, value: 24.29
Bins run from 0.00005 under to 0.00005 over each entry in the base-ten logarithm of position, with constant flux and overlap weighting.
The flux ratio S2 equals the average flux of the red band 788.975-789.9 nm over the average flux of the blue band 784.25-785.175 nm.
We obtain 1.01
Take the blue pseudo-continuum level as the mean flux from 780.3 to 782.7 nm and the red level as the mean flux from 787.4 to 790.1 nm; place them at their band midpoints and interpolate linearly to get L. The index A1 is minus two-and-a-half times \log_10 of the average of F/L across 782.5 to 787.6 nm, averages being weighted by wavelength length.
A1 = 0.00 mag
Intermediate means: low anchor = 24.5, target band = 24.3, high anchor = 24.4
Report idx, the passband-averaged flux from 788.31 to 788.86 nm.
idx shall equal 24.5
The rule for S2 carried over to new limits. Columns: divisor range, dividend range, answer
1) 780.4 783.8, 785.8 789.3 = 1.00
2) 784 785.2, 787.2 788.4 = 1.01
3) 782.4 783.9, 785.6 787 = 1.01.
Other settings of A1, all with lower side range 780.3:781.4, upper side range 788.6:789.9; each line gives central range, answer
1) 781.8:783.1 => -0.03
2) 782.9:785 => 0.01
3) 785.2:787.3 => -0.01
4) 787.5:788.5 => 0.00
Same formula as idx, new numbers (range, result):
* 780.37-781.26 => 24.2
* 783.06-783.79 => 23.9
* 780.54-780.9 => 24.3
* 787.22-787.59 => 24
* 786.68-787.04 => 24.1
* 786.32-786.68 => 24.6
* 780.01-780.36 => 24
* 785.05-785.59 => 24.6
